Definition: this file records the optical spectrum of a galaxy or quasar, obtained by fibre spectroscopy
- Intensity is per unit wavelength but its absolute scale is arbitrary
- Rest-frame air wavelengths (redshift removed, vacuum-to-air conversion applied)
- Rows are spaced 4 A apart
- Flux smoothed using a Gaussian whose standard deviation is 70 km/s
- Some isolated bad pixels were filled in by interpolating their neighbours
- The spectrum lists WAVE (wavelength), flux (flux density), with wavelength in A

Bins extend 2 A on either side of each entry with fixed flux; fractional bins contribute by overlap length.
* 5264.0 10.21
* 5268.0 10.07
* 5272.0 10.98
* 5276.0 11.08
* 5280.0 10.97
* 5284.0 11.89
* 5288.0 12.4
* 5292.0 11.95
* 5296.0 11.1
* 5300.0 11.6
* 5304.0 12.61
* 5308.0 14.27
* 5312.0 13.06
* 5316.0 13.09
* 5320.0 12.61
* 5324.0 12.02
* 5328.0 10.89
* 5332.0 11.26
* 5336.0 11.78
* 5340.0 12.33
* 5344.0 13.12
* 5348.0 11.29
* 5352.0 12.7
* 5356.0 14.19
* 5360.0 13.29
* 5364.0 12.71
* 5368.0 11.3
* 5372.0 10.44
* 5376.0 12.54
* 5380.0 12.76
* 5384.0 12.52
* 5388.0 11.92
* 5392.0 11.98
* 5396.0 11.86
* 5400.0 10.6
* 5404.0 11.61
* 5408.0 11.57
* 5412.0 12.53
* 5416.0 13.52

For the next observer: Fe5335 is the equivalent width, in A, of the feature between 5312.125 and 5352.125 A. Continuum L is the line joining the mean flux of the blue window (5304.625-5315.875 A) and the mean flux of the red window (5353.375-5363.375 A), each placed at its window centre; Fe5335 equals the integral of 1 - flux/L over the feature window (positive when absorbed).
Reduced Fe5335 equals 4.02 A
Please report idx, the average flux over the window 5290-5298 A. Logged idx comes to 11.5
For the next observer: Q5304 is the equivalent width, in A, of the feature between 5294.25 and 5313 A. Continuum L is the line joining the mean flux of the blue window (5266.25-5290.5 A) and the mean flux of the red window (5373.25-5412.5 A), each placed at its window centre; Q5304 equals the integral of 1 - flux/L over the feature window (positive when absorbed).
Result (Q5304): -1.8 A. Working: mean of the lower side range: 11.3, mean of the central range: 12.5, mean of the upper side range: 11.9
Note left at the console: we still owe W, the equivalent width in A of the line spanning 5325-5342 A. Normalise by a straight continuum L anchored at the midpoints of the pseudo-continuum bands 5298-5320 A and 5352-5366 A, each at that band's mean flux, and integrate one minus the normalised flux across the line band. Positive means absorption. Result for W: 2.0 A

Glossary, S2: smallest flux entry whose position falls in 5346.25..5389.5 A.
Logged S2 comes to 10.44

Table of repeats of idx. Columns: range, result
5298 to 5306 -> 12.1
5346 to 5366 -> 12.8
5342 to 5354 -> 12.4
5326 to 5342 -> 11.6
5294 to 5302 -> 11.3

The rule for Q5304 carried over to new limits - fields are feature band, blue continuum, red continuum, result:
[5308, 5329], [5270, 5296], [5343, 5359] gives -0.7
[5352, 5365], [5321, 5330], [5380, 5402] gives -1.8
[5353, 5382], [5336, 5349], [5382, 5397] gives -0.7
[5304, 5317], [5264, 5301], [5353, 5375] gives -1.9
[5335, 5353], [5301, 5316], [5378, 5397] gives 0.7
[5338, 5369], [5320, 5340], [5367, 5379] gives -2.8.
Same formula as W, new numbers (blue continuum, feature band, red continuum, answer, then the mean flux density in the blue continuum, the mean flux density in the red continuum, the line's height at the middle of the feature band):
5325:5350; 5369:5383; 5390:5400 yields -0.3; 11.8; 11.7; 11.7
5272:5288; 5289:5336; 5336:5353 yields -1.5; 11.4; 12.3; 11.8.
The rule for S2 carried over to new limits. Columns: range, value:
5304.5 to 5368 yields 10.89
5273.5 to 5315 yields 10.97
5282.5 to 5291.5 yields 11.89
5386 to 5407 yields 10.6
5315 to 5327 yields 12.02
